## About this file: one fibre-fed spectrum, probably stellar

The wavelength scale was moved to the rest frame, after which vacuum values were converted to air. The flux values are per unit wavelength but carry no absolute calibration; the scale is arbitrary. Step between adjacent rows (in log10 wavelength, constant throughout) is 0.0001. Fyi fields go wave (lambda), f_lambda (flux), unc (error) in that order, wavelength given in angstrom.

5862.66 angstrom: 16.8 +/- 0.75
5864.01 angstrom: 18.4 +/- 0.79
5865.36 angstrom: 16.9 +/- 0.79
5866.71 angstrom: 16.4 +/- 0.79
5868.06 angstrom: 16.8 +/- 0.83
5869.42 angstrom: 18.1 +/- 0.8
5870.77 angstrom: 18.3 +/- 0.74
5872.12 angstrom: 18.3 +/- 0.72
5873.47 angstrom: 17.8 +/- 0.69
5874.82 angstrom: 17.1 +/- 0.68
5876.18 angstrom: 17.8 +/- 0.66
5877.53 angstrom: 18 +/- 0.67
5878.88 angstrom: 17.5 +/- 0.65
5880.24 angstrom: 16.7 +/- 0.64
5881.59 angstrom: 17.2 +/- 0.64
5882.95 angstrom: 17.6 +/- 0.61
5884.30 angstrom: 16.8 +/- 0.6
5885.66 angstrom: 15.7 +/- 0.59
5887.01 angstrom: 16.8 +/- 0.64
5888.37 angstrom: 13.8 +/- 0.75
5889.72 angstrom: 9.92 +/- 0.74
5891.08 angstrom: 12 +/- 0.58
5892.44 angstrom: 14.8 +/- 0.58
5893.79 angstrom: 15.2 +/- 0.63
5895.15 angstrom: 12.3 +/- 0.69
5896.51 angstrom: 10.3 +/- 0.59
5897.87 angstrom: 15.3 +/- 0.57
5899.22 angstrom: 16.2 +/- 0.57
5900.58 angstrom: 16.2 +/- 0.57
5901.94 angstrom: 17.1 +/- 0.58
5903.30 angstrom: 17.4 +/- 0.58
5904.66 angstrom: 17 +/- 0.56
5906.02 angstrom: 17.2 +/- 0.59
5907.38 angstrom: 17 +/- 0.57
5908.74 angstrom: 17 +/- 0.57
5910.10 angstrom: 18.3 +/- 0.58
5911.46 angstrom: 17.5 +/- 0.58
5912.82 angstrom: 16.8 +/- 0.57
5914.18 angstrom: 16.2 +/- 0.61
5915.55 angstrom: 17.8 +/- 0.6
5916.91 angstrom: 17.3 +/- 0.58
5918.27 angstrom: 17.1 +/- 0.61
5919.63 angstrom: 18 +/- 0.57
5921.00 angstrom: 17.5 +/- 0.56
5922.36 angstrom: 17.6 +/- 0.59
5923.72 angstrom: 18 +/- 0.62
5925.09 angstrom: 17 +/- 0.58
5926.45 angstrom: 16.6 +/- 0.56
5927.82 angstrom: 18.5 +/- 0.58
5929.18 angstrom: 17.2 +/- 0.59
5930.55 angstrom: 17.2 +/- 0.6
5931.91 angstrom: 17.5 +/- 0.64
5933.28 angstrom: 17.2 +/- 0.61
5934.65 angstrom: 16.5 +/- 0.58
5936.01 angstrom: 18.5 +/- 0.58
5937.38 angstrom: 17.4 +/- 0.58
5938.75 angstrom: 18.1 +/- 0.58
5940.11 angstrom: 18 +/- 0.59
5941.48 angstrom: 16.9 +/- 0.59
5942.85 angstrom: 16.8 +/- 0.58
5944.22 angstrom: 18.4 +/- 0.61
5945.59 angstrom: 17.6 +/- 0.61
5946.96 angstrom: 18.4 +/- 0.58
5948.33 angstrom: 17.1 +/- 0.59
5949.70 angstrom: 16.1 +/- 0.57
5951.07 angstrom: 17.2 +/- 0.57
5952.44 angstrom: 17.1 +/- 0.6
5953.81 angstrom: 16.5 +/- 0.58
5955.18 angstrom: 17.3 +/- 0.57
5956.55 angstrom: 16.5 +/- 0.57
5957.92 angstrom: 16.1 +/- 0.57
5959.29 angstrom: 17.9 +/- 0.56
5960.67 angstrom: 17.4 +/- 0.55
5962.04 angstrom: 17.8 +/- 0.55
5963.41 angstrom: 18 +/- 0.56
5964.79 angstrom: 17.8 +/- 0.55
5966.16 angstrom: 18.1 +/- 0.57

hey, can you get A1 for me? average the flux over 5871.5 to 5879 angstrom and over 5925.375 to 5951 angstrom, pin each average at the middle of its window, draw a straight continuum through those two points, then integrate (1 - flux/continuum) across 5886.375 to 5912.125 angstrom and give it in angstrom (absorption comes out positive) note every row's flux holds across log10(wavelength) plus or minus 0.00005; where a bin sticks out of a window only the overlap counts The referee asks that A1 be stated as 3.4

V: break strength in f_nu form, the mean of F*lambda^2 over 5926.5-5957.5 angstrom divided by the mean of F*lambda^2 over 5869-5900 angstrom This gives 1.1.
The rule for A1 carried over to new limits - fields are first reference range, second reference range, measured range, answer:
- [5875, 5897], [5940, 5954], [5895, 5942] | -1.82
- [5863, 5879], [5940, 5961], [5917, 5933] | -0.14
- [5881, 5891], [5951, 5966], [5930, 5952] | -0.87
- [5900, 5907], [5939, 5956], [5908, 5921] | -0.21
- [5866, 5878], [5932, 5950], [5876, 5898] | 3.11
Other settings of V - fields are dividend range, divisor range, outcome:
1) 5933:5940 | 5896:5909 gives 1.11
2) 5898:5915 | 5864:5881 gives 0.98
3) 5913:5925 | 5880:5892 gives 1.16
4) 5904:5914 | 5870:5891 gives 1.05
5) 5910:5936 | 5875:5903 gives 1.14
